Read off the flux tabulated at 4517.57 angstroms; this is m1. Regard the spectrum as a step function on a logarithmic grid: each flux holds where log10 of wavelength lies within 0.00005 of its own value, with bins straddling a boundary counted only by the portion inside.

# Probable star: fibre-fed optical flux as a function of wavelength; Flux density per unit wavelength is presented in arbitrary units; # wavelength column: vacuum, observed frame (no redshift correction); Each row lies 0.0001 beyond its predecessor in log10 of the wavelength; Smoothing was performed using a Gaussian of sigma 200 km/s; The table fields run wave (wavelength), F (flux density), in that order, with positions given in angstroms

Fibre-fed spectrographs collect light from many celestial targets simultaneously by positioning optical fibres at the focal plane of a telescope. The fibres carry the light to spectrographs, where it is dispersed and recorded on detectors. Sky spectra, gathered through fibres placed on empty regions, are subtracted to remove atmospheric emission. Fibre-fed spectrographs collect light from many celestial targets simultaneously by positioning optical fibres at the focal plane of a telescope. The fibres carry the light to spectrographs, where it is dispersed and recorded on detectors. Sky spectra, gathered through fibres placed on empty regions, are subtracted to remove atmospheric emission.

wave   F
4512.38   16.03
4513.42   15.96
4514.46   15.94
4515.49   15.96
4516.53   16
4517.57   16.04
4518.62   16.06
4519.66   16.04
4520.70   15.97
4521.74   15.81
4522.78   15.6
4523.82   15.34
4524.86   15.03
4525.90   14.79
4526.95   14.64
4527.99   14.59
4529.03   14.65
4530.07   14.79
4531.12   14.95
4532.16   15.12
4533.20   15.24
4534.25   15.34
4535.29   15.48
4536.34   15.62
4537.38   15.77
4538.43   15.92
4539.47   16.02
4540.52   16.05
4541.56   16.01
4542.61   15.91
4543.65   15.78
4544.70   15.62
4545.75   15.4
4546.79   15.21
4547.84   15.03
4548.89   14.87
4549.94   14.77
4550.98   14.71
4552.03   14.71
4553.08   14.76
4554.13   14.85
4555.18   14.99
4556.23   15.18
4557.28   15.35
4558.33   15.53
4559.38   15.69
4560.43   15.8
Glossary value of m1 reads 16.04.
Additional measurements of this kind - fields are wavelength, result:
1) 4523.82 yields 15.34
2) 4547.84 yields 15.03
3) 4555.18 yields 14.99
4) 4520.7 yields 15.97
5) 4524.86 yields 15.03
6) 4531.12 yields 14.95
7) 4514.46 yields 15.94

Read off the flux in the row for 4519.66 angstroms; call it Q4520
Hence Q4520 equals 16.04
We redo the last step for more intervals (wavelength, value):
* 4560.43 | 15.8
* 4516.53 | 16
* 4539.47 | 16.02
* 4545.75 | 15.4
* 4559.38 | 15.69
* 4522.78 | 15.6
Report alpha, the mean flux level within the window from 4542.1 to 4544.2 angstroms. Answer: 15.9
